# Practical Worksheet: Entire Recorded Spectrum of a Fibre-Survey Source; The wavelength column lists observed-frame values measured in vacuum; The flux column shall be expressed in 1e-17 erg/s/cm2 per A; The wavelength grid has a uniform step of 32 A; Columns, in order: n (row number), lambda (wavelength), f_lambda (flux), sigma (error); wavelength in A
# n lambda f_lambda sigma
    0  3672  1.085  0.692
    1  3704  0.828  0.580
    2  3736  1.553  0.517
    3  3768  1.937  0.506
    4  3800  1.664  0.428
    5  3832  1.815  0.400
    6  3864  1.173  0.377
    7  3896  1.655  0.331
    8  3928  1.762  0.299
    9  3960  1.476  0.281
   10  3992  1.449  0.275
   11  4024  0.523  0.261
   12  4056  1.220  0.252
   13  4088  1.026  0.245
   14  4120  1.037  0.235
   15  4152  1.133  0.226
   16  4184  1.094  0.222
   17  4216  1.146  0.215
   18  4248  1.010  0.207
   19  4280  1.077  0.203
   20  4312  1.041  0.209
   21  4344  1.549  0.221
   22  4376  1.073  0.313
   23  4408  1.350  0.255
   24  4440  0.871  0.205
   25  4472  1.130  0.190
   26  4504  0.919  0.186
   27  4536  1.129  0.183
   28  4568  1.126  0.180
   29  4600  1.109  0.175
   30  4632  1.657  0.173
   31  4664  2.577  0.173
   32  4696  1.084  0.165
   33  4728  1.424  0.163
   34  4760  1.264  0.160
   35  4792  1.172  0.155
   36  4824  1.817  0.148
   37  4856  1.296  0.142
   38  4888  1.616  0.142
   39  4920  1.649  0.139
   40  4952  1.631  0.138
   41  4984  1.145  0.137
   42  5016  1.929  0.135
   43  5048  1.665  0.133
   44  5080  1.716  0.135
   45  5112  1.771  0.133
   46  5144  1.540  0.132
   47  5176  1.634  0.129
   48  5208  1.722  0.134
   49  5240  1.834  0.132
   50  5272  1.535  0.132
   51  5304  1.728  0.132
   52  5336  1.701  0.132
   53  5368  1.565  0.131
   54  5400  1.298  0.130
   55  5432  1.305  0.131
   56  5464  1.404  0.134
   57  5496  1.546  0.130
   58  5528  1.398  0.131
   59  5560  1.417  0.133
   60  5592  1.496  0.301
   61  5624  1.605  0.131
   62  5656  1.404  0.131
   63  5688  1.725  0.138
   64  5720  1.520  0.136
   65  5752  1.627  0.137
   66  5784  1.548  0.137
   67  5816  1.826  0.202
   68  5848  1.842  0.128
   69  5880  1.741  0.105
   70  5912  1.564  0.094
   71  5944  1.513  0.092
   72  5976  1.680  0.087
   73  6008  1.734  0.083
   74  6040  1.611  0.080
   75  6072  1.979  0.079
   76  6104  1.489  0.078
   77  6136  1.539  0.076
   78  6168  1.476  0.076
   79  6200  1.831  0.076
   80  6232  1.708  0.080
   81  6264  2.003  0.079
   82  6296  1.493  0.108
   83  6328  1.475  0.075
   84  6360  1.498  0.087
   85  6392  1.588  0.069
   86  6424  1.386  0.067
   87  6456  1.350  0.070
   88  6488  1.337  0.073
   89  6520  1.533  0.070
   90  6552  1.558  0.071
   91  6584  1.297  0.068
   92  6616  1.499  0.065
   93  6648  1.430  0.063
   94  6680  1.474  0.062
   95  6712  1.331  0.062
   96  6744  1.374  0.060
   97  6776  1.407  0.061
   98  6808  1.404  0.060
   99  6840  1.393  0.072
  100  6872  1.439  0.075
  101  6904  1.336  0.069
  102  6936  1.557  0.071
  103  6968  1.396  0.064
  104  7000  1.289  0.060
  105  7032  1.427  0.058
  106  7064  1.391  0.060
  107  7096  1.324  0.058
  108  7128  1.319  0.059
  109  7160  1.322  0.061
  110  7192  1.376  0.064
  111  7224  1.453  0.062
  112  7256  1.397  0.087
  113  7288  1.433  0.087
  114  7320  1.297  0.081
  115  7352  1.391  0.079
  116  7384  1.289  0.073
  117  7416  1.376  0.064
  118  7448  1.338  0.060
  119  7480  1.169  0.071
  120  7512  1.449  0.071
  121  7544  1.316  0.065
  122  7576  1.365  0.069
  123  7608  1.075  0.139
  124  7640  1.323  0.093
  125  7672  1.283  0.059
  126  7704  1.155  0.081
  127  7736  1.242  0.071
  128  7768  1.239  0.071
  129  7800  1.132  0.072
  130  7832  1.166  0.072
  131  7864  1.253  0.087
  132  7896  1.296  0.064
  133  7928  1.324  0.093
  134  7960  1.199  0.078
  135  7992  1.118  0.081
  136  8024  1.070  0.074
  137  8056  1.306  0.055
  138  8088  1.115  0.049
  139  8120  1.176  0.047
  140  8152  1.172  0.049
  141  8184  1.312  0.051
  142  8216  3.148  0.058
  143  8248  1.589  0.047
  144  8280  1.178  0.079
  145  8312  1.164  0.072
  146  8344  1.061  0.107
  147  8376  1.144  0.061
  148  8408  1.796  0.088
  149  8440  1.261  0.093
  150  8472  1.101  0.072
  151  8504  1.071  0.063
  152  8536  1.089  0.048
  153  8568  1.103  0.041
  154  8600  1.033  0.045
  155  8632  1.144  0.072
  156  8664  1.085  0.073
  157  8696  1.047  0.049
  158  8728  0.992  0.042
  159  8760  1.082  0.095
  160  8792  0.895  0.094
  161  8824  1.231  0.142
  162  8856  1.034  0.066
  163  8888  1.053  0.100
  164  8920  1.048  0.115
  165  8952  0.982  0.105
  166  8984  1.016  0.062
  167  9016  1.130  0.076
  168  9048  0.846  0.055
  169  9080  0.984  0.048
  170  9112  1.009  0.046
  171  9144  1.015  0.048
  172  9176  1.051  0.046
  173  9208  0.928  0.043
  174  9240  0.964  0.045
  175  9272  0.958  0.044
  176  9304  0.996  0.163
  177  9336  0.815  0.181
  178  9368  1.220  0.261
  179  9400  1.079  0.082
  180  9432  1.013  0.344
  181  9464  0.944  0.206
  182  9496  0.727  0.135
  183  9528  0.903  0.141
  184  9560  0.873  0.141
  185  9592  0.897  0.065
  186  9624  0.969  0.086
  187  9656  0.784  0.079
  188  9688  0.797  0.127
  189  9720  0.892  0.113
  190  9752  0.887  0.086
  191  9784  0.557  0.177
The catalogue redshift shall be 0.25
